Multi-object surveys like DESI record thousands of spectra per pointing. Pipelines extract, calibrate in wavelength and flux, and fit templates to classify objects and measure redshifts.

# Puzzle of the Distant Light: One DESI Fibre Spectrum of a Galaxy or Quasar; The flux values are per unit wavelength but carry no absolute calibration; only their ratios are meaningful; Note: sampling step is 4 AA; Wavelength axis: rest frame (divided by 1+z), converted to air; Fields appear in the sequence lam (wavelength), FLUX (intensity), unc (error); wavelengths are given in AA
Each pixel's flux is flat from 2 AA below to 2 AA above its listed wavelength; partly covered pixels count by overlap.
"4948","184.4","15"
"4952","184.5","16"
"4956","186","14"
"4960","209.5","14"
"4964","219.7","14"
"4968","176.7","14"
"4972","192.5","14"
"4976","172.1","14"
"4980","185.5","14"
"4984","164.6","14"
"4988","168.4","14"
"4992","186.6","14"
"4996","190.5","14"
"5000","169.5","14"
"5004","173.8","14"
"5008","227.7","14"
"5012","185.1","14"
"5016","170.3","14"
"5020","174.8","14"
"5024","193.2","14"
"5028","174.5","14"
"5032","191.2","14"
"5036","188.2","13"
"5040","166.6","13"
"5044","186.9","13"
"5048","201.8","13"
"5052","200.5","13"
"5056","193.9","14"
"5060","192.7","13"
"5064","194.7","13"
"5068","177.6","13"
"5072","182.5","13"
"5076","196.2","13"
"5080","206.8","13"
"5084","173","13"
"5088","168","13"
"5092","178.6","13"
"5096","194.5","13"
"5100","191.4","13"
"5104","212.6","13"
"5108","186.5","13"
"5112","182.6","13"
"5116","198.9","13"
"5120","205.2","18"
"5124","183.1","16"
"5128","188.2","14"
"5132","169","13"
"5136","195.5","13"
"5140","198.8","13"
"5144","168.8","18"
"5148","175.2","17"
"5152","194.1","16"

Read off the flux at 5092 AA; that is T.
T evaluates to 178.6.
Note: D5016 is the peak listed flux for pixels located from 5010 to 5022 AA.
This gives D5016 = 185.1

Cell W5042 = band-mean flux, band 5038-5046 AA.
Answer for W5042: 177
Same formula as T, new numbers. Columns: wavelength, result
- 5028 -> 174.5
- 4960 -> 209.5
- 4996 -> 190.5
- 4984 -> 164.6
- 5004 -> 173.8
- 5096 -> 194.5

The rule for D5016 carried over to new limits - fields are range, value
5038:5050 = 201.8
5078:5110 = 212.6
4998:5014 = 227.7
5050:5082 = 206.8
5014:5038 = 193.2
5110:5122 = 205.2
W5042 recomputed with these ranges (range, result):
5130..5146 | 183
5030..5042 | 182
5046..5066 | 197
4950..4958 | 185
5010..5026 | 181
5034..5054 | 189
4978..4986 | 175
